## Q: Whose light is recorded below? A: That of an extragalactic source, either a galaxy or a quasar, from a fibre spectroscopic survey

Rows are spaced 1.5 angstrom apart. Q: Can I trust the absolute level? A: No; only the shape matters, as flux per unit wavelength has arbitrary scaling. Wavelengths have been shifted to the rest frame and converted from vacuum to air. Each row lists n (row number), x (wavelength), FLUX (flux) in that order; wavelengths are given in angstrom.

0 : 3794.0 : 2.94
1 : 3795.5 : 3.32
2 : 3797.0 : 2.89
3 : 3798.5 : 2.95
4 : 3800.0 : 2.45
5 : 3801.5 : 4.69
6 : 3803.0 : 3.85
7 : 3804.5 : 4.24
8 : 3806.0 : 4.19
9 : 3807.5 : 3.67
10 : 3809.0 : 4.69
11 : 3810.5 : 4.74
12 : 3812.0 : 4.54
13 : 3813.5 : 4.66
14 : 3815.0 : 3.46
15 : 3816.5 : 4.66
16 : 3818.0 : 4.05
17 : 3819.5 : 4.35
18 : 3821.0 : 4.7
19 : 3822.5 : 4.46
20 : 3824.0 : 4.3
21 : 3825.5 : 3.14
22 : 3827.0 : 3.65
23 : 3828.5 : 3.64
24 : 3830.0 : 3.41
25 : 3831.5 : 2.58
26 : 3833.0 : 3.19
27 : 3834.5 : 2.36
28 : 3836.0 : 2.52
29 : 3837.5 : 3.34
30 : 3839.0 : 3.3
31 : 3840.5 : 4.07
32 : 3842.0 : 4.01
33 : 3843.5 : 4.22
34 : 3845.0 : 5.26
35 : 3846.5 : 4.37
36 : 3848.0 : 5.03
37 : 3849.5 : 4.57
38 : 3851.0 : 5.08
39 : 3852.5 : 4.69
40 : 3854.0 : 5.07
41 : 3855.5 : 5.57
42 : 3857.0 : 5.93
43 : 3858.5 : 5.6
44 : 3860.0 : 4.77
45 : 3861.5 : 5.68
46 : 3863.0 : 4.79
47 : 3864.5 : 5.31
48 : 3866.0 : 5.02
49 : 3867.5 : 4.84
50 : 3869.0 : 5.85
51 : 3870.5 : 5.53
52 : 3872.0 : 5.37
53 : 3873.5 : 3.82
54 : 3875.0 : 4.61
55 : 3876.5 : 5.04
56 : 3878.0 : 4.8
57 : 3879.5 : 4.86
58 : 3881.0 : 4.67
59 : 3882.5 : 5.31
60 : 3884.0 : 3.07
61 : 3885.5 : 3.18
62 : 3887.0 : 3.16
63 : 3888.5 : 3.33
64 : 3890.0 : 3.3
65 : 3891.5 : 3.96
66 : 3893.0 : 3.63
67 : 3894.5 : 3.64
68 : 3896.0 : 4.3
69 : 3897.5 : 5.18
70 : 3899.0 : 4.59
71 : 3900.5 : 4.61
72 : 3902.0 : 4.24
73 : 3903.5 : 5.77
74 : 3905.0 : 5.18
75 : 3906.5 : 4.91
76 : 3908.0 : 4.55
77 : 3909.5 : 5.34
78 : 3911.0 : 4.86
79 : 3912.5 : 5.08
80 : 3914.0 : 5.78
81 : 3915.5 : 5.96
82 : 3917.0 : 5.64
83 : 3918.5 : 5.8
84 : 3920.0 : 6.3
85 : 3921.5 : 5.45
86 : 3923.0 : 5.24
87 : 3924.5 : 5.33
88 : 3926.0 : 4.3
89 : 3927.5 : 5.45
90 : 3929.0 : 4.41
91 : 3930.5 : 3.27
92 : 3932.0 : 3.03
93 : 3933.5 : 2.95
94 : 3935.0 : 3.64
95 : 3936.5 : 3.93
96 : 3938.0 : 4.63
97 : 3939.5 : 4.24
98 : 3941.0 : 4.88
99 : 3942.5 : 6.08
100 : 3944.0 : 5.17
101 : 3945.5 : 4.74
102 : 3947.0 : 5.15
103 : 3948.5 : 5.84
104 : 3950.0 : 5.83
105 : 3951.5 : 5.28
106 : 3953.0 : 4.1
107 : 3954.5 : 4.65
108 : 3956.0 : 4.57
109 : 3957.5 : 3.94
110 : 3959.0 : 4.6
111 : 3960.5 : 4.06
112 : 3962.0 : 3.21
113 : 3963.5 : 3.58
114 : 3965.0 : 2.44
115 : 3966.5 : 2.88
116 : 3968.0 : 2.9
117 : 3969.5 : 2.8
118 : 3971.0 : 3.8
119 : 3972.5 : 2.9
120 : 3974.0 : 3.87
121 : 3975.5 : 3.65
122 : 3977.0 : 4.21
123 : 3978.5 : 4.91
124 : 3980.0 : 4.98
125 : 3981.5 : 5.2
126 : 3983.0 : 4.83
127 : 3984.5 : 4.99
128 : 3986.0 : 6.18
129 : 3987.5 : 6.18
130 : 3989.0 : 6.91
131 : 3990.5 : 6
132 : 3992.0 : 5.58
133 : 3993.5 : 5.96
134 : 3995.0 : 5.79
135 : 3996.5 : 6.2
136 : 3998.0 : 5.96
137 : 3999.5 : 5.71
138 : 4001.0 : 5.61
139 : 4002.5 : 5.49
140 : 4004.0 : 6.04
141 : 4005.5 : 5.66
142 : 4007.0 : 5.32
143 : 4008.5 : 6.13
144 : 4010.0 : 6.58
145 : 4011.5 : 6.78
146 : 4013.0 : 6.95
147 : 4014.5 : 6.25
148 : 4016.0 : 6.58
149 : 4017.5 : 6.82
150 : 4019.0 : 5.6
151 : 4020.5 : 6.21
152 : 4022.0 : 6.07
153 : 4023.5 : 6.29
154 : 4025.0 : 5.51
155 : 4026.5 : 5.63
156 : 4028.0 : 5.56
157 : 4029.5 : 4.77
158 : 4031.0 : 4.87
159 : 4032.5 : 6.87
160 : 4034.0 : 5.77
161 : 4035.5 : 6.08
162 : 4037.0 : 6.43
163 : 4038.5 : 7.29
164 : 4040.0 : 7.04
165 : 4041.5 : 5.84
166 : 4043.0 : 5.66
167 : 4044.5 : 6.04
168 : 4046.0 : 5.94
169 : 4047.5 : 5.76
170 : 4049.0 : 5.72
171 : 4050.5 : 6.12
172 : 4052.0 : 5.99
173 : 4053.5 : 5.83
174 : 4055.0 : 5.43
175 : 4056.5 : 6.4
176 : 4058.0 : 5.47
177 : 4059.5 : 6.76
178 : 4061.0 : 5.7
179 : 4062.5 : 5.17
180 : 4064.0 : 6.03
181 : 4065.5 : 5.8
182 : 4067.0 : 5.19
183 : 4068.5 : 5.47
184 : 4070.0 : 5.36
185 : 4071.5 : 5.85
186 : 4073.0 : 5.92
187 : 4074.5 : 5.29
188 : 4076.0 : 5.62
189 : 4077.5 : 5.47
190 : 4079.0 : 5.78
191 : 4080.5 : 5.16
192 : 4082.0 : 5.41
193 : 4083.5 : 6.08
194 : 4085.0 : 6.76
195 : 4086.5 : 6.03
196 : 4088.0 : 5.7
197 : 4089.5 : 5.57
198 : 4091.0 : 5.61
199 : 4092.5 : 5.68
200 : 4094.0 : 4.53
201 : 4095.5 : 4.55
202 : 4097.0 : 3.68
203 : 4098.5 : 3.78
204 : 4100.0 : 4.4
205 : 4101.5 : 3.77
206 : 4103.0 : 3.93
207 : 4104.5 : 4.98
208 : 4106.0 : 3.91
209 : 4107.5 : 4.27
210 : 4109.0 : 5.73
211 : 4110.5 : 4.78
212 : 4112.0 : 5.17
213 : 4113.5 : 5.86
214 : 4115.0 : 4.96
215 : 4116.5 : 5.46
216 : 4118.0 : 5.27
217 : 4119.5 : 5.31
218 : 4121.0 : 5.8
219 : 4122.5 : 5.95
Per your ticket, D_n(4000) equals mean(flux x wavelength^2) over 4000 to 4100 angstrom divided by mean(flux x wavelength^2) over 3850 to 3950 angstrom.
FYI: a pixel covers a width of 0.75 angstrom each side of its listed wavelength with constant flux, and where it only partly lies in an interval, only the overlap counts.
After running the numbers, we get 1.3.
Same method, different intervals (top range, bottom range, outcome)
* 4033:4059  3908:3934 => 1.30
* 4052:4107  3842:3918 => 1.24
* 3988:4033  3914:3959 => 1.29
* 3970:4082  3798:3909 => 1.44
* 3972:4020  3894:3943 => 1.22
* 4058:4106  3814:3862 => 1.42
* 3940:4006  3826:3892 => 1.18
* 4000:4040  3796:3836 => 1.77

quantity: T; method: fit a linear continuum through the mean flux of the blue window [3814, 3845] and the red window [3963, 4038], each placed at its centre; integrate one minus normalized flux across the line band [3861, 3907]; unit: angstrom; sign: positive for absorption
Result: -3.50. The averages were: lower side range 3.72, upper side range 5.38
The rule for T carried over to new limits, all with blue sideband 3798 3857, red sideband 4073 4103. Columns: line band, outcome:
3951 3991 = 3.0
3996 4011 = -3.3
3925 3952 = -0.3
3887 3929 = -3.9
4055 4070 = -1.9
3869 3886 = -1.4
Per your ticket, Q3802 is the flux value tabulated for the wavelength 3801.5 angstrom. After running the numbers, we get 4.69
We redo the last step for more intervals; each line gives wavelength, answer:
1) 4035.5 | 6.08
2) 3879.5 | 4.86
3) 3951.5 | 5.28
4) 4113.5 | 5.86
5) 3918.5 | 5.8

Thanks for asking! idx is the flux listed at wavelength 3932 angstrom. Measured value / 3.03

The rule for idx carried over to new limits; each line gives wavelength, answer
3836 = 2.52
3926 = 4.3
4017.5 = 6.82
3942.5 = 6.08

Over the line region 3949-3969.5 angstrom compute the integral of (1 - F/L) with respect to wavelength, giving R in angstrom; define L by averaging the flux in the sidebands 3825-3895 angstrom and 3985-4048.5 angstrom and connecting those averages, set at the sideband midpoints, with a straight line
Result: 5.4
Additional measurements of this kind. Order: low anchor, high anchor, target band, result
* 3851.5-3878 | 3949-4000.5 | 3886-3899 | 3.0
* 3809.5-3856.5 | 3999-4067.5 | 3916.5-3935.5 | 1.1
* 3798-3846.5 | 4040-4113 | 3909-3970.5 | 0.0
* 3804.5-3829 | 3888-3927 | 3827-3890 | 1.7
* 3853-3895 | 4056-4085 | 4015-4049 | -3.3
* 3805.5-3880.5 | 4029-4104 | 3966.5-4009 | 0.8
